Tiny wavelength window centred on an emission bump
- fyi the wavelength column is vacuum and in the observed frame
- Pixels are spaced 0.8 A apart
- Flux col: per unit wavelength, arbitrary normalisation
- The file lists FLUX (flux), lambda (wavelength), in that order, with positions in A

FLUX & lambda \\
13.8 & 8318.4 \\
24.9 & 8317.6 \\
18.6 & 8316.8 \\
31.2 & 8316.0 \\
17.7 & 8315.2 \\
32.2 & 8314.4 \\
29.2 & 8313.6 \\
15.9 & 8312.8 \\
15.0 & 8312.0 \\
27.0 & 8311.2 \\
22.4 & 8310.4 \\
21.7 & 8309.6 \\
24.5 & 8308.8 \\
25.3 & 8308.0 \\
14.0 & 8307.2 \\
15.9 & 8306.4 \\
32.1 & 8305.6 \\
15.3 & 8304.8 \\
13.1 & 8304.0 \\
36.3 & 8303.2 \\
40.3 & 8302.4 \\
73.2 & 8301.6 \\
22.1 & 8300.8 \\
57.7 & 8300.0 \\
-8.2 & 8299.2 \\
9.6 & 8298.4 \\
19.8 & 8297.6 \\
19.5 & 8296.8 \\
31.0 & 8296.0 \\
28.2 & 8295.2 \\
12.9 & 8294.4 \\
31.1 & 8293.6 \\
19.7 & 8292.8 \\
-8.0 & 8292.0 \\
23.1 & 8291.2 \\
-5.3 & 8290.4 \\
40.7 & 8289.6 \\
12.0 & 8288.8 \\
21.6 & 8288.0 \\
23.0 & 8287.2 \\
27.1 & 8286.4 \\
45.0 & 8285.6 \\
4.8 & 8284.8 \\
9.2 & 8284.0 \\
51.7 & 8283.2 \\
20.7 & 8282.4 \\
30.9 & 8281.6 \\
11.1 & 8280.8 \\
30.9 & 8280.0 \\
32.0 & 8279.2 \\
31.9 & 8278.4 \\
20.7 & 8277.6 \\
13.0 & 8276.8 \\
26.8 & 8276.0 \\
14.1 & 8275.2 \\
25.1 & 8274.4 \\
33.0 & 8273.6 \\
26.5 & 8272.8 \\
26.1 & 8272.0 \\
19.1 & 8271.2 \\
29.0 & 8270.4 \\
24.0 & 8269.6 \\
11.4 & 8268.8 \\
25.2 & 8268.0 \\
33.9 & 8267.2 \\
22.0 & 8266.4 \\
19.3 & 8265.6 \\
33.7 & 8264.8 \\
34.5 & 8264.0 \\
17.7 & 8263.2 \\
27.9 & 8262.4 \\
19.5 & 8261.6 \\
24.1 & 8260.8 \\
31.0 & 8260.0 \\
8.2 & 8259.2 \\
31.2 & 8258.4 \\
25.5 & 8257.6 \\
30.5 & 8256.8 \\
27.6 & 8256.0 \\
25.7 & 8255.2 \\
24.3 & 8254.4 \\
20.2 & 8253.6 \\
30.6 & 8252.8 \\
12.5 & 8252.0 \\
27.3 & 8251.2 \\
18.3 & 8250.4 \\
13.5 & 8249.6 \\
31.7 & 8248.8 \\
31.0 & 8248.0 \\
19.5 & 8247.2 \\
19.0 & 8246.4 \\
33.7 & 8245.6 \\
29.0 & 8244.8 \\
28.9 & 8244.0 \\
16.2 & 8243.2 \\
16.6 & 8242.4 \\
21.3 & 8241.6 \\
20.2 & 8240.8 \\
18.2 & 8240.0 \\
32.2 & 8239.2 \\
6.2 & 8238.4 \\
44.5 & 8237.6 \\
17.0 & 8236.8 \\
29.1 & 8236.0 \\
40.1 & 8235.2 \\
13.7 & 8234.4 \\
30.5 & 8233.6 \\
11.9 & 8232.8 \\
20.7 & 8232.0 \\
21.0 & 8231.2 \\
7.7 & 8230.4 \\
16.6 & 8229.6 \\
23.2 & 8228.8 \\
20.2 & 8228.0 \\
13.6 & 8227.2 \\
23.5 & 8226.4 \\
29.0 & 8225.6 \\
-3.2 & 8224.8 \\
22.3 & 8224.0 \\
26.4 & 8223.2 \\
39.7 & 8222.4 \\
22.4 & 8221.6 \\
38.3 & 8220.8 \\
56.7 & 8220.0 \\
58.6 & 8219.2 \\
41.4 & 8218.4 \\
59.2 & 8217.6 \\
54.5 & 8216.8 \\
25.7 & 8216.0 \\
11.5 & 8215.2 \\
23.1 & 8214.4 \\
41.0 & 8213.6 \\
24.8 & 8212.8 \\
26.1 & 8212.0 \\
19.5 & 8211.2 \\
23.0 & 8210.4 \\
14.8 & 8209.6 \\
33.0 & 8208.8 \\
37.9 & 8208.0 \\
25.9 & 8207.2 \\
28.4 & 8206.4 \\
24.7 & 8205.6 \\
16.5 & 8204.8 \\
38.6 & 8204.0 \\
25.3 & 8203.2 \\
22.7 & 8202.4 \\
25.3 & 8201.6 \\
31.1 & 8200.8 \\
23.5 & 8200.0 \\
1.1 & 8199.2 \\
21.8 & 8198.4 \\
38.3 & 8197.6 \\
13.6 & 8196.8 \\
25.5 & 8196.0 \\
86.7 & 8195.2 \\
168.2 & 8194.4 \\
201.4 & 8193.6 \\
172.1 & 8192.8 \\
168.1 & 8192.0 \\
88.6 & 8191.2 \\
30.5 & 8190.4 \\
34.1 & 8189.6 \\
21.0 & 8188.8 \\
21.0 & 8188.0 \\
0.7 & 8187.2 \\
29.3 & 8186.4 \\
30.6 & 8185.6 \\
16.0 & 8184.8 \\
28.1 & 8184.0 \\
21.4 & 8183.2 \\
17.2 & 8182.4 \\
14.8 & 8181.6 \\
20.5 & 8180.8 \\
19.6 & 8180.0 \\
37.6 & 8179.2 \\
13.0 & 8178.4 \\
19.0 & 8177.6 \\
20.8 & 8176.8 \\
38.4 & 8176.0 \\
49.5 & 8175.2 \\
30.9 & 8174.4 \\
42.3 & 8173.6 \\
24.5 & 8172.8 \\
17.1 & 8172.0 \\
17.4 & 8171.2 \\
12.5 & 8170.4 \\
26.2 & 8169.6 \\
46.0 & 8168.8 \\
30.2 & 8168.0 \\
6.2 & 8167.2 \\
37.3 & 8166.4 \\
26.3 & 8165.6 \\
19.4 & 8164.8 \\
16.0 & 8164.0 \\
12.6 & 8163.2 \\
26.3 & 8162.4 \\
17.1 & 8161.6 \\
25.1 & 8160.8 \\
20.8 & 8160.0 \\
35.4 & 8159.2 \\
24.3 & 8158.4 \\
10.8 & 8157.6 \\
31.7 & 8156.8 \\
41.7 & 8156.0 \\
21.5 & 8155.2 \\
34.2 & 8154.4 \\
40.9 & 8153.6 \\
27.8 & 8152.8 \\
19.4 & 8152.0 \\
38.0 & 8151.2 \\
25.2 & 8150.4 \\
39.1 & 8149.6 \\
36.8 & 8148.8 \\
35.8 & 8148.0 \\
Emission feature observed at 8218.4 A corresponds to [N II] 6583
